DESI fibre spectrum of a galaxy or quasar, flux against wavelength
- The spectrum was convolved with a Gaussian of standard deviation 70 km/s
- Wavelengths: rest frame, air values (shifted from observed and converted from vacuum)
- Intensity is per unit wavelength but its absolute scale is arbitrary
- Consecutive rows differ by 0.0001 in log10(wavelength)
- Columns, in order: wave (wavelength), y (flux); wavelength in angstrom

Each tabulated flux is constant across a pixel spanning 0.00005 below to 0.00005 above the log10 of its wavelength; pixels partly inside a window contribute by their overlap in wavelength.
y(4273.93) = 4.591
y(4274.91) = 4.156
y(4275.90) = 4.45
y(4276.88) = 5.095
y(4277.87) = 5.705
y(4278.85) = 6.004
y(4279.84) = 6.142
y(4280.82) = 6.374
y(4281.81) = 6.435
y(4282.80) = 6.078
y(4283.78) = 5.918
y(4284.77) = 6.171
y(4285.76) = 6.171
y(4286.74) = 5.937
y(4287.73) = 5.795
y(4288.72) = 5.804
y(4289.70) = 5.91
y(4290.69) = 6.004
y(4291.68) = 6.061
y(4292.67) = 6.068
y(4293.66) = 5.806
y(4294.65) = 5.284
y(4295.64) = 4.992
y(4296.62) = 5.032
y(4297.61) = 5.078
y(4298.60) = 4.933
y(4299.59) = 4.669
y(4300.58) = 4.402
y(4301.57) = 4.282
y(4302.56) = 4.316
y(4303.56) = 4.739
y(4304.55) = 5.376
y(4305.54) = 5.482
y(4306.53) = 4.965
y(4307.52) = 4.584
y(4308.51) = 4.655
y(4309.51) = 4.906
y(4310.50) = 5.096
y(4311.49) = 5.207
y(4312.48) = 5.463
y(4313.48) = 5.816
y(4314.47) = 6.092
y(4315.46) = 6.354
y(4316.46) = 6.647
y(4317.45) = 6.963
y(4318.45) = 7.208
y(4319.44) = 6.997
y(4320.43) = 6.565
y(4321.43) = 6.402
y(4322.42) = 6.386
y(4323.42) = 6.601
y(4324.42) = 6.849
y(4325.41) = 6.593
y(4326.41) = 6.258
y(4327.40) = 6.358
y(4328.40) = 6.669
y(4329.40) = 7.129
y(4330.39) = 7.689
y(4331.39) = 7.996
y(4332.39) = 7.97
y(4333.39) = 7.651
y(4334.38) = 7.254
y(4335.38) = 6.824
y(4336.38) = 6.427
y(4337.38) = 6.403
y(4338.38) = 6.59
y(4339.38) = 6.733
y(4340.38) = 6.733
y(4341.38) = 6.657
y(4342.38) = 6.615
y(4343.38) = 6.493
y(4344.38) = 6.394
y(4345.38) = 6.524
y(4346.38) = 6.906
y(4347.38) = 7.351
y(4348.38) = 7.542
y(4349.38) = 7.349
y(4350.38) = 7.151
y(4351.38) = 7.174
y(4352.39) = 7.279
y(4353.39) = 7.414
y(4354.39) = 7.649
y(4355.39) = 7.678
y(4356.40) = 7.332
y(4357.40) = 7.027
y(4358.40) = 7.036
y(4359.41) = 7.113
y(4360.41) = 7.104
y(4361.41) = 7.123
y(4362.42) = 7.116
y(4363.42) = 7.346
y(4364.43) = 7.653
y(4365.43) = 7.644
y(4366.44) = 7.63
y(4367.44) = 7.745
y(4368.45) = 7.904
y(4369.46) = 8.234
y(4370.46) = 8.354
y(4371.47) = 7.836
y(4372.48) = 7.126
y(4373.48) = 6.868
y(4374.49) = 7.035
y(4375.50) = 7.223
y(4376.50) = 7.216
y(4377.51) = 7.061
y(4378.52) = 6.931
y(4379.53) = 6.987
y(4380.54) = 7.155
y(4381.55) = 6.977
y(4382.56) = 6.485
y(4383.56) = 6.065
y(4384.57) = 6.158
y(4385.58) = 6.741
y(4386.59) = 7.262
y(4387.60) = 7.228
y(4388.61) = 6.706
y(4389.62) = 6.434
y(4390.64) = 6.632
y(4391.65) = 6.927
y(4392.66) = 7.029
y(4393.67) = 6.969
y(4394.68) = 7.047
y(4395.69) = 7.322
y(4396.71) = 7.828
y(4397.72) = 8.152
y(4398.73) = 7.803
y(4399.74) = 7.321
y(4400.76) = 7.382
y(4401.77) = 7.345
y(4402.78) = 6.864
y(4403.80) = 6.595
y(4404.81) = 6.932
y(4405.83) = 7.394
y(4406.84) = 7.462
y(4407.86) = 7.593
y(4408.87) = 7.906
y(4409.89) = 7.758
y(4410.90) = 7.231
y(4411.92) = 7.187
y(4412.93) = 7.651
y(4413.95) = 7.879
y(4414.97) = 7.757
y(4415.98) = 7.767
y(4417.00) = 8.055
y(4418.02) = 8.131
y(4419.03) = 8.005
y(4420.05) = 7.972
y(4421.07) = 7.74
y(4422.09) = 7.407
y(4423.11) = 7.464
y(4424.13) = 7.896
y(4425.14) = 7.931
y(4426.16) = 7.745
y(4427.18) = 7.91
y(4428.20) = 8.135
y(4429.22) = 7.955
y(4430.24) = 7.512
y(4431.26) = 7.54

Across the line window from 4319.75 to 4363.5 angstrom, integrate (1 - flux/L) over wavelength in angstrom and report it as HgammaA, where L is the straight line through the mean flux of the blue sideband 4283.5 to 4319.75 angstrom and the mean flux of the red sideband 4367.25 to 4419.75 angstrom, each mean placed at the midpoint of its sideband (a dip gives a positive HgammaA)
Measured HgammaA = -4.7 angstrom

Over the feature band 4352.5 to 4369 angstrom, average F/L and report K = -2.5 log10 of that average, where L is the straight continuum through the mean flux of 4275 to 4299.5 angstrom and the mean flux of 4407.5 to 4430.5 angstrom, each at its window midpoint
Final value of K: -0.09 mag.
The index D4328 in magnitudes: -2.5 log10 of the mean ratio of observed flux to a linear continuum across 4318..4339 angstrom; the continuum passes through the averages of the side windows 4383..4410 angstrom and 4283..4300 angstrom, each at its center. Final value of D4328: -0.12 mag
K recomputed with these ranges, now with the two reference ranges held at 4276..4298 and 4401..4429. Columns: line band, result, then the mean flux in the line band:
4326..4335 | -0.129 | 7.23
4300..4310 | 0.259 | 4.77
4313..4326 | -0.054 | 6.57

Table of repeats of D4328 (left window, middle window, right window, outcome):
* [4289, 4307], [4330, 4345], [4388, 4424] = -0.159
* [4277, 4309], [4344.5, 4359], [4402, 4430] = -0.113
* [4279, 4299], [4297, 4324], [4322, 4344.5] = 0.140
